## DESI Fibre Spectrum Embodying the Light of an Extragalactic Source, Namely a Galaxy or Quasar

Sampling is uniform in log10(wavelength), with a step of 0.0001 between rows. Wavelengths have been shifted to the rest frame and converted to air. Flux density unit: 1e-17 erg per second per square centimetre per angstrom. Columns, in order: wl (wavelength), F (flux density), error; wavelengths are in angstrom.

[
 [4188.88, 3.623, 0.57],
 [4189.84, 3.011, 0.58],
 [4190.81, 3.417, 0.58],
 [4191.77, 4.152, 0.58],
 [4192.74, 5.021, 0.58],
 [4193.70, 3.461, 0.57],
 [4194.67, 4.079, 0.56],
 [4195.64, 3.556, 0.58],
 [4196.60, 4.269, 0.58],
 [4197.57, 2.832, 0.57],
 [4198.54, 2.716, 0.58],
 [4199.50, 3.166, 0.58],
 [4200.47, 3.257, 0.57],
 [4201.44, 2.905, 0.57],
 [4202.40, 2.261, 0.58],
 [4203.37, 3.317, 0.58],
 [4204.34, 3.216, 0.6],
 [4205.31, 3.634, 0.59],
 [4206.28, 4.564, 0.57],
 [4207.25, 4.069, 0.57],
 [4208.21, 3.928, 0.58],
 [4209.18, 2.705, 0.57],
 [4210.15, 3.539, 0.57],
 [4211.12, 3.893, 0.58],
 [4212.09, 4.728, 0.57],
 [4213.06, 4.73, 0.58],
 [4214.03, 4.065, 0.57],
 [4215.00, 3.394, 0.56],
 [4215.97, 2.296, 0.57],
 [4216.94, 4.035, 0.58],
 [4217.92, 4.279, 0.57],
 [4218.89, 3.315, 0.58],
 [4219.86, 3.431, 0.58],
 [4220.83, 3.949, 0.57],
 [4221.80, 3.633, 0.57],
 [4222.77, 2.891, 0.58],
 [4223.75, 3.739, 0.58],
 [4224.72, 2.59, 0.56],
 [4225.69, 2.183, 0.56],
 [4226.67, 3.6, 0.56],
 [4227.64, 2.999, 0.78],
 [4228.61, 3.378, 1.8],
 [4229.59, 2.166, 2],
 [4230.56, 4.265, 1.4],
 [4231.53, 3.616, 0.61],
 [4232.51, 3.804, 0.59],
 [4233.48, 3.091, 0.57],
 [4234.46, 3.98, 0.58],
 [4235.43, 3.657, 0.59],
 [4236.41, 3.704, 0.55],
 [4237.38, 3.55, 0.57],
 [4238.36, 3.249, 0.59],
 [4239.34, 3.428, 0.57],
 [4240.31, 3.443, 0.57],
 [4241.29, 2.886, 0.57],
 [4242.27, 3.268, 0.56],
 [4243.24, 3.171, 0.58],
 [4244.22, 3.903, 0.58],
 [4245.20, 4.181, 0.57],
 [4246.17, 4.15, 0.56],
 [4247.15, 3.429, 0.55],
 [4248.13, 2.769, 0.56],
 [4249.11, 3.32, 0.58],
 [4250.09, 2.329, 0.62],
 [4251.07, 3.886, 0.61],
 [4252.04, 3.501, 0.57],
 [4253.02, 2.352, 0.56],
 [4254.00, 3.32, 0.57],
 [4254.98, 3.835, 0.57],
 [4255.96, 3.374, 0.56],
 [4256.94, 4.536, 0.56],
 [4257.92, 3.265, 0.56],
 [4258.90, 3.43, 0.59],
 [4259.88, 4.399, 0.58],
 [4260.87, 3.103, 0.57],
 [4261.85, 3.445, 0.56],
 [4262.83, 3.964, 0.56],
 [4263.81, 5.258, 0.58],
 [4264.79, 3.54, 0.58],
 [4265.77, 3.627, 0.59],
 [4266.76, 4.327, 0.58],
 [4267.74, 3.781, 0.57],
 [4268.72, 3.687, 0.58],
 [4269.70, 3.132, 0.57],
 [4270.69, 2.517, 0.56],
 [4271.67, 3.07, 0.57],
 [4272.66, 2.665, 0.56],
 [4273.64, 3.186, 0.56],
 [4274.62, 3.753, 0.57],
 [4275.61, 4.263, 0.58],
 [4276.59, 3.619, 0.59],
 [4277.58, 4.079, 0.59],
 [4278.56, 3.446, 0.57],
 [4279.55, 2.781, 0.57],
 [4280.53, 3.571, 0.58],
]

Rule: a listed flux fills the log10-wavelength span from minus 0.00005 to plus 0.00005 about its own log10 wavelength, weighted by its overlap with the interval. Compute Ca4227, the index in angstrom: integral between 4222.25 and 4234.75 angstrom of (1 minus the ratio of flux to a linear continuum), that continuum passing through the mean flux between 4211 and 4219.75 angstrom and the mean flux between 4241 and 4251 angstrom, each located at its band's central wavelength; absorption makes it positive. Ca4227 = 1.3 angstrom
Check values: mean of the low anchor 3.84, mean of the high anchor 3.37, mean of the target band 3.24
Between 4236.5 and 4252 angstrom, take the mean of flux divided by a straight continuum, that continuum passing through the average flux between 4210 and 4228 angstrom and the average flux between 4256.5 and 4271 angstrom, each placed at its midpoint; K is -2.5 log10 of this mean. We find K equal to 0.08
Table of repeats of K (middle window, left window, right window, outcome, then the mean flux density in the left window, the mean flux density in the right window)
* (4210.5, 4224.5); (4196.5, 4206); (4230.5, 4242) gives -0.12 mag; 3.14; 3.52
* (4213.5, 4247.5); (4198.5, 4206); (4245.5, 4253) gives -0.07 mag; 3.12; 3.3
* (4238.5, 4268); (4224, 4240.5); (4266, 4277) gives -0.05 mag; 3.34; 3.46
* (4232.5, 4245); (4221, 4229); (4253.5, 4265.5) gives -0.02 mag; 3.16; 3.79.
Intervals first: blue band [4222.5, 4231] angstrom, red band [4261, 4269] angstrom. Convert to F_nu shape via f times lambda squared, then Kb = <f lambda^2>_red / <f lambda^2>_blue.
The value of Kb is 1.29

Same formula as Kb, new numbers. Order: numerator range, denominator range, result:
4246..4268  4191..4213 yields 1.02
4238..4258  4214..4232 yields 1.03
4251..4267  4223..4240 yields 1.12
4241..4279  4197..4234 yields 1.05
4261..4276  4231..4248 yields 1.03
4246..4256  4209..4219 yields 0.88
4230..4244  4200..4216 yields 0.99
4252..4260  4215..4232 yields 1.08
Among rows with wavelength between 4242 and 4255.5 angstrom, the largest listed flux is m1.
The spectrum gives 4.181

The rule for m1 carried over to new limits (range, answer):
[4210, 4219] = 4.73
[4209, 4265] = 5.258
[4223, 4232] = 4.265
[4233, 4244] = 3.98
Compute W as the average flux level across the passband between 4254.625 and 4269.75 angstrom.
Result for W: 3.81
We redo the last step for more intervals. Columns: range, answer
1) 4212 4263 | 3.48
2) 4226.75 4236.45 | 3.46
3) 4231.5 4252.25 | 3.47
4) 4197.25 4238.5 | 3.45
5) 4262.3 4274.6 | 3.57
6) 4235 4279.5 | 3.52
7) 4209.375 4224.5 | 3.69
